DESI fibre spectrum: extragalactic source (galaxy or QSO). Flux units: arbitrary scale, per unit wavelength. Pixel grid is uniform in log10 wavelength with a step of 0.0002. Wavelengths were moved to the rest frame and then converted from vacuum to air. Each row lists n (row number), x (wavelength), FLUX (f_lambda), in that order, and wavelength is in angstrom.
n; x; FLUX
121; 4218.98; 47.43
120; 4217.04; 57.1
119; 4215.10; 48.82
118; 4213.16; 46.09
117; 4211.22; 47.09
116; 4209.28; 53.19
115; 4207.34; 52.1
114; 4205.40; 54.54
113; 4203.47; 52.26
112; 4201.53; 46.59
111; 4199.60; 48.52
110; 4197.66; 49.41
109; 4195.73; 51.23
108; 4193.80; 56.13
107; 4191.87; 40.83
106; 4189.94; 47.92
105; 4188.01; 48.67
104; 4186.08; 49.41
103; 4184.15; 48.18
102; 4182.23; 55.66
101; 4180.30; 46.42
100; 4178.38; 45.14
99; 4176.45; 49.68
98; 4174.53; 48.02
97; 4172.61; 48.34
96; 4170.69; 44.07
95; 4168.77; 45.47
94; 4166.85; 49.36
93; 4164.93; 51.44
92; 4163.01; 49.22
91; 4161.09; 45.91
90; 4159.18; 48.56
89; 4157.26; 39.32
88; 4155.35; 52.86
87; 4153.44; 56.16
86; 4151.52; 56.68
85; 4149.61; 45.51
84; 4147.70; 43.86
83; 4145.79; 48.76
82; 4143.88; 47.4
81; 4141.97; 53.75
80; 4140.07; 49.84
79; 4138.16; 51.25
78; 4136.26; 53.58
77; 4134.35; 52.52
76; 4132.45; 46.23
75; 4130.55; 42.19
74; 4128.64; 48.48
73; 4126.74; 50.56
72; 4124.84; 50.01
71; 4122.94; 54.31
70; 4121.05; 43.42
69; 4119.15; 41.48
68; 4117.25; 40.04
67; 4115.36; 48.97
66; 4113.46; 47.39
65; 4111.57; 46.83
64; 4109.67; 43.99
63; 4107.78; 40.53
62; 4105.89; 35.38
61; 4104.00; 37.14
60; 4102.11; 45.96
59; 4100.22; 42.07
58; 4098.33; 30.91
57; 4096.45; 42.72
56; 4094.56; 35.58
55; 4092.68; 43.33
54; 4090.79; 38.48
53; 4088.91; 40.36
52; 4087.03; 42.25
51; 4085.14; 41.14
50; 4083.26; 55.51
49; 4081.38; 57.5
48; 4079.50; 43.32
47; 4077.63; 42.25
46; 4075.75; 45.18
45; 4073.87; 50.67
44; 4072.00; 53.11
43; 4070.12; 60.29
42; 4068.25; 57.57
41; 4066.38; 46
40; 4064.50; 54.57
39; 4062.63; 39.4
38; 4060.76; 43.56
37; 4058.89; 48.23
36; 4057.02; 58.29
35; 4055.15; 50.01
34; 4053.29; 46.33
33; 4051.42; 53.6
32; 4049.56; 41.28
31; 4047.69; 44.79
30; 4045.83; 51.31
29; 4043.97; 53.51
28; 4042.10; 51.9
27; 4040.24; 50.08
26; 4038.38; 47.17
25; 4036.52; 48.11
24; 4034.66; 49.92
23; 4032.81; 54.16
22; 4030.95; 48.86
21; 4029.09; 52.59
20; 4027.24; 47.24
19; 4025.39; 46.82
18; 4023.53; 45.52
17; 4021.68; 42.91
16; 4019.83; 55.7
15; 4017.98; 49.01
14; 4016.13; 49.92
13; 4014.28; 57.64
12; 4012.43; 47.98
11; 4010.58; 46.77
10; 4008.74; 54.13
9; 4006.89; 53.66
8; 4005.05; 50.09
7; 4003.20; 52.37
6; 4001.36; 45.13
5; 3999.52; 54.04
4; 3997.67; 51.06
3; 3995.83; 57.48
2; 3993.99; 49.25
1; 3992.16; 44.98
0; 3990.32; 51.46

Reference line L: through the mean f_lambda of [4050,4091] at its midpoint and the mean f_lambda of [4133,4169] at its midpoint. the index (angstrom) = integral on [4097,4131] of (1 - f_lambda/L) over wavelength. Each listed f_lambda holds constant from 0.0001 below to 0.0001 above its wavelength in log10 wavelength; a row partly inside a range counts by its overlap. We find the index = 3.6 angstrom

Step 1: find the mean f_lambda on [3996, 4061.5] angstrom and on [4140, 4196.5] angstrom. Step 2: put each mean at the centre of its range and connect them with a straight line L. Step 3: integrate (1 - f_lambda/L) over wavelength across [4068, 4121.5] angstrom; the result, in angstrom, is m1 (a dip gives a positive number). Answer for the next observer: 5.4 angstrom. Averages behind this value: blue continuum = 49.9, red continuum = 48.8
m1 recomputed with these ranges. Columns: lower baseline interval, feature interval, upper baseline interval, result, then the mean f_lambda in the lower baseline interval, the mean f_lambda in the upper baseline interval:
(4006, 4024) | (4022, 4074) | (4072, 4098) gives -2.4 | 50.4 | 44.5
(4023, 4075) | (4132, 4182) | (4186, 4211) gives 1.0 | 49.8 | 50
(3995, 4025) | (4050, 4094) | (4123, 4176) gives 1.6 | 50.7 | 49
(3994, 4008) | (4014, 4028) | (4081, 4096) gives 0.3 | 51.8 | 43.7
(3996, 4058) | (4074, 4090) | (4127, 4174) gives 1.1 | 50.1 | 48.8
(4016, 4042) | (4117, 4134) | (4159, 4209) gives 0.8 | 49.2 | 49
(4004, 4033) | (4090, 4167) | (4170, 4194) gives 4.1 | 50.1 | 48.1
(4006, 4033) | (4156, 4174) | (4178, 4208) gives 1.0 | 50.1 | 49.6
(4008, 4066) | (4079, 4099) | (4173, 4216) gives 2.6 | 49.3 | 49.3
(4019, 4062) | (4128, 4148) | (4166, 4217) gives 0.0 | 49.1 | 49.1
